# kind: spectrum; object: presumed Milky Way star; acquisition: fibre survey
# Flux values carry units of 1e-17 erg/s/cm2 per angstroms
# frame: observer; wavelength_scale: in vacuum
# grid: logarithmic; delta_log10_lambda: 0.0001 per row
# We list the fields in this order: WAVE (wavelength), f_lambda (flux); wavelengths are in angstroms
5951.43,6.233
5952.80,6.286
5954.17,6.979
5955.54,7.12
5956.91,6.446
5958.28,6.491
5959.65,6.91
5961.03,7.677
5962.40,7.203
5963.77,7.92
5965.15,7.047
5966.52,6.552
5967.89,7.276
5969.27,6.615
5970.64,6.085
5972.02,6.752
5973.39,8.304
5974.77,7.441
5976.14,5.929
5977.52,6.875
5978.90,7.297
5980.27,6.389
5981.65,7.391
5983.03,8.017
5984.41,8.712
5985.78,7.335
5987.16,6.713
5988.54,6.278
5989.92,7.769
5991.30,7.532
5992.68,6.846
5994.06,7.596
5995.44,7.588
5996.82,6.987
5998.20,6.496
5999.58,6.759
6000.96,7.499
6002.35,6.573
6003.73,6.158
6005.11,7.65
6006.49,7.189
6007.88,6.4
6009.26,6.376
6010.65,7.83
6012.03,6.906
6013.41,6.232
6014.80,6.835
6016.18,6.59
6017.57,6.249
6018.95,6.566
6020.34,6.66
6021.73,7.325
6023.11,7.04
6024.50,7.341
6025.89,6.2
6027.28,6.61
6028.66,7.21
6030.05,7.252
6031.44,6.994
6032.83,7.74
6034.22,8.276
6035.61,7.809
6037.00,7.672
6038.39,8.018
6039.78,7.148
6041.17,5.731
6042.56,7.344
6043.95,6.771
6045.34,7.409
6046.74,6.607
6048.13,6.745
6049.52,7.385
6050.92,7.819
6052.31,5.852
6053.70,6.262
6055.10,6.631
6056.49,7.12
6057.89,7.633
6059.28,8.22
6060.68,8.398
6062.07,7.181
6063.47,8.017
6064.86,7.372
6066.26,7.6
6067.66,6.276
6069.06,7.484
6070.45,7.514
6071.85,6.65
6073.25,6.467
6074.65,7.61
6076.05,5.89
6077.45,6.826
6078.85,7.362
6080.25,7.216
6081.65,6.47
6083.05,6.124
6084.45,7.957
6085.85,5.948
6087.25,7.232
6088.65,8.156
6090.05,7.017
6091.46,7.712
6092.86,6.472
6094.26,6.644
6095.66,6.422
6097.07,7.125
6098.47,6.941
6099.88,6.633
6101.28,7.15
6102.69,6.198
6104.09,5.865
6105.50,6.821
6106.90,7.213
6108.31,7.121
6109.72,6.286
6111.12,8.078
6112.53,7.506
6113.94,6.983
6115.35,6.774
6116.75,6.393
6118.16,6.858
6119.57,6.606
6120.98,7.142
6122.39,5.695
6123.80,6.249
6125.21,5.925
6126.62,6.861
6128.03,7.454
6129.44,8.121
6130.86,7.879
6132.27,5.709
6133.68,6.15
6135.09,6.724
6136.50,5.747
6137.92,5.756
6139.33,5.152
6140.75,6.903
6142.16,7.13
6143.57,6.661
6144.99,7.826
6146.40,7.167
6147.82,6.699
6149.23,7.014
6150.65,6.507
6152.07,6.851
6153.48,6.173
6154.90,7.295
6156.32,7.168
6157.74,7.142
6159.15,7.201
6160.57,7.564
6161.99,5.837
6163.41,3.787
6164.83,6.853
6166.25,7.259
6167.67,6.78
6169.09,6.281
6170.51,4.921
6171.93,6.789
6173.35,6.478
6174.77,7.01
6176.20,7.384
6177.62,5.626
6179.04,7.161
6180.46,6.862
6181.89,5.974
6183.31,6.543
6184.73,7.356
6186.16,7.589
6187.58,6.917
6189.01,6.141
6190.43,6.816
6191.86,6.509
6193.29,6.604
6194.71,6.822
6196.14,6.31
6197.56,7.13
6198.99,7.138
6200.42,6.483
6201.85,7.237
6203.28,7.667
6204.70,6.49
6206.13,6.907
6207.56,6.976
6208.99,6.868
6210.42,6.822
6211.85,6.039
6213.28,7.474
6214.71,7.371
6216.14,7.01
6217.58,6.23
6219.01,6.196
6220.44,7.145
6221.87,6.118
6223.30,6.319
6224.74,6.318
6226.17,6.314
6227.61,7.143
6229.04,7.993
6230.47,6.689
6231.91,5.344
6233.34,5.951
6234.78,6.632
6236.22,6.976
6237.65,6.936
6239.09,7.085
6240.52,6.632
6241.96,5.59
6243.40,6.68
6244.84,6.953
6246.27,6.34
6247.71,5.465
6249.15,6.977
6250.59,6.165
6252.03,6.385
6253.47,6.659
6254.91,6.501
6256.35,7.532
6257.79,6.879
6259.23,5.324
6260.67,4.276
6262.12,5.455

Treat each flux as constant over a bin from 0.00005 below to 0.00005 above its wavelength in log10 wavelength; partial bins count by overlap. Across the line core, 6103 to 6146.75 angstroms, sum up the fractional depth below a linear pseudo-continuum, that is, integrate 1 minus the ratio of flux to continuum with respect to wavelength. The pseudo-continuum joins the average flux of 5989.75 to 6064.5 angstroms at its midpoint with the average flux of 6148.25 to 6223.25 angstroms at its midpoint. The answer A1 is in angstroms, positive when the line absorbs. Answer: 0.8 angstroms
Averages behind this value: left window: 7.09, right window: 6.71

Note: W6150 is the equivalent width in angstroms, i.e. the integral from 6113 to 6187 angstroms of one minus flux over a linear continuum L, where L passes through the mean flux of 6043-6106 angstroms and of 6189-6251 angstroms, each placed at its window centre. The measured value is 1.9 angstroms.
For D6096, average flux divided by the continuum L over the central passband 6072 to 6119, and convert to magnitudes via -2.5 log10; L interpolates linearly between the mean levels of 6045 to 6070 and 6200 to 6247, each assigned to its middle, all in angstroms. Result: 0.03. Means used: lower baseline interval 7.22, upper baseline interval 6.7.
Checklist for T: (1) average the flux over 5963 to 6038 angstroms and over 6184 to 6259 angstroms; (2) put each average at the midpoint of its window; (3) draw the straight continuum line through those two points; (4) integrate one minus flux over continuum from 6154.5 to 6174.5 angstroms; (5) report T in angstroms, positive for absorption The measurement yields 0.80 angstroms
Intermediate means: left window 7.07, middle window 6.52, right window 6.7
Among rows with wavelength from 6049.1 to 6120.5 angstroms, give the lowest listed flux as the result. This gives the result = 5.852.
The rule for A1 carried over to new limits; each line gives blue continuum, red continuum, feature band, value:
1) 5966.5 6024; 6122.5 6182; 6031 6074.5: -2.4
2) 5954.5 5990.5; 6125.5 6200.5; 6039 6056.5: 0.3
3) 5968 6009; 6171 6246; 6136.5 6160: 0.2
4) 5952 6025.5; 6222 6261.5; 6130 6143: 0.6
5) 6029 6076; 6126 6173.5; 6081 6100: 0.2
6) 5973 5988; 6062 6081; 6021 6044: -0.1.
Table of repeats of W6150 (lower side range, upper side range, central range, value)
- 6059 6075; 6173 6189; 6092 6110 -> 1.2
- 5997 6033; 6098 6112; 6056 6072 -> -1.5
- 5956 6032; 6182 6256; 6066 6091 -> -0.4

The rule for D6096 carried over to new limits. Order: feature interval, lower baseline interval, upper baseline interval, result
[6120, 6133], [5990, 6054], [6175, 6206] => 0.02 mag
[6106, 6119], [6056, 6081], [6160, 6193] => -0.01 mag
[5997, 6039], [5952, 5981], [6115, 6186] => -0.03 mag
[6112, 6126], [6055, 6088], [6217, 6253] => 0.06 mag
